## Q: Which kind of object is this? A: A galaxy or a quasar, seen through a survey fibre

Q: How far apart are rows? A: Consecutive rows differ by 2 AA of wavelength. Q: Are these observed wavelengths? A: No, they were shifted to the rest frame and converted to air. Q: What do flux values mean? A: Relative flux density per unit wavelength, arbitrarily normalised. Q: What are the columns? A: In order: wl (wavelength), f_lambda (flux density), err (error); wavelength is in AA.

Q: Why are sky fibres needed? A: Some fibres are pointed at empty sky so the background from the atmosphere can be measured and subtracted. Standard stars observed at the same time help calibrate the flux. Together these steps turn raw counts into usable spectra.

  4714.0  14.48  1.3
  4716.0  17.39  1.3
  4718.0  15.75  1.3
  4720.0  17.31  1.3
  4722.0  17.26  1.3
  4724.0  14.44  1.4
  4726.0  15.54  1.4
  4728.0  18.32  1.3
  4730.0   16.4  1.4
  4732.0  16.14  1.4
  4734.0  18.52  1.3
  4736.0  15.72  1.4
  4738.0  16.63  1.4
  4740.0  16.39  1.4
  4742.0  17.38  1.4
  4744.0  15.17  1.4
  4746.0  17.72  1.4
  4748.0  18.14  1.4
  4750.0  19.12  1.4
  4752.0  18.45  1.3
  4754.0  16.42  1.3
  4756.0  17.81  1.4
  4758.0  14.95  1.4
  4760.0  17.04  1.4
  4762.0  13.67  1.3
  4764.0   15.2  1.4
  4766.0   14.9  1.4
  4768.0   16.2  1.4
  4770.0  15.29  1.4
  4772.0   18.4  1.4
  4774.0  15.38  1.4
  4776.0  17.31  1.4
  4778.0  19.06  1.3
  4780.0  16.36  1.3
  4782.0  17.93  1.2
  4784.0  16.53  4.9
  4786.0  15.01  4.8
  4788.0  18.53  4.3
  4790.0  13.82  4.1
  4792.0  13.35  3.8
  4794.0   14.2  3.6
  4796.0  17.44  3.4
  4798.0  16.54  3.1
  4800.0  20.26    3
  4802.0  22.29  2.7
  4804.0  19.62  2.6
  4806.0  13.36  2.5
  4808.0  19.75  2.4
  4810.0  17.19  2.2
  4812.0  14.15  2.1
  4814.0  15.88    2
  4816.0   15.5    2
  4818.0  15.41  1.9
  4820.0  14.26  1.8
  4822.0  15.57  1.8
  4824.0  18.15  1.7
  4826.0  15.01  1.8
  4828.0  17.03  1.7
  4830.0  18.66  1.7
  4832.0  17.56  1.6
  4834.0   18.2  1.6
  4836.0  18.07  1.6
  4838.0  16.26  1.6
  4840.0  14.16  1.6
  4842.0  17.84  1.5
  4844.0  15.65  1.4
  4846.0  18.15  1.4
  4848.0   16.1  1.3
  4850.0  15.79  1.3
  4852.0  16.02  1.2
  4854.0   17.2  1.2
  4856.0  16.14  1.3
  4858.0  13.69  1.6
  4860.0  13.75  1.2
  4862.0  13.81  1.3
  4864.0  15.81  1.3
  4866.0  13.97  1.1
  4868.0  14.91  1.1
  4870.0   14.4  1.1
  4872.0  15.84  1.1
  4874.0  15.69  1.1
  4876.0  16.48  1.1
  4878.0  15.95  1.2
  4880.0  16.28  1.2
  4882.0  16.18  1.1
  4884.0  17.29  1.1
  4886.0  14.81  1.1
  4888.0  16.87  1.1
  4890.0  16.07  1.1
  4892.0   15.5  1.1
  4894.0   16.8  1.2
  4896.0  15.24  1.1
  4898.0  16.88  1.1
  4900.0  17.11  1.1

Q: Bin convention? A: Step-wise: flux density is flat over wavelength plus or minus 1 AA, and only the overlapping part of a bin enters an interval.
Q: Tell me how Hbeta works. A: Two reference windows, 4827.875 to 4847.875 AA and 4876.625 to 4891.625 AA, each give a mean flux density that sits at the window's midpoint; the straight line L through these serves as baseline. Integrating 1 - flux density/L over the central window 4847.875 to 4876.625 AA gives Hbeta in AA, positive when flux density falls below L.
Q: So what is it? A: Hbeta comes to 2.3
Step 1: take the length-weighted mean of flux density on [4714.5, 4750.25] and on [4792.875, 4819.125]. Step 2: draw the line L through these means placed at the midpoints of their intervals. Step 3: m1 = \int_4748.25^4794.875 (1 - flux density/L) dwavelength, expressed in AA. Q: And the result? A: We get 1.6 AA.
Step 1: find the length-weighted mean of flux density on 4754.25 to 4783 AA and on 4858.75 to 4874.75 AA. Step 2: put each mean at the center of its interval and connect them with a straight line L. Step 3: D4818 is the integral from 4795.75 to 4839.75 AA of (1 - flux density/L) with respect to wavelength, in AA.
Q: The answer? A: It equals -4.2 AA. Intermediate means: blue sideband 16.4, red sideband 14.7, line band 17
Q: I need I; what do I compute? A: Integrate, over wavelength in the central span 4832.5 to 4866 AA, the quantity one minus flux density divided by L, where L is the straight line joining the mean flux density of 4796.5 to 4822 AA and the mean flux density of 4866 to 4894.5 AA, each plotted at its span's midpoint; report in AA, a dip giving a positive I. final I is 0.7 AA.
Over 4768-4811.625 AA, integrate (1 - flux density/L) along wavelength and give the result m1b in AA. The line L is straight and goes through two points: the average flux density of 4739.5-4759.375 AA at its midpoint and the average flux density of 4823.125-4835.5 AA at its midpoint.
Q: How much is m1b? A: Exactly 0.87 AA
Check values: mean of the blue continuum 17.2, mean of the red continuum 17.5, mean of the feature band 17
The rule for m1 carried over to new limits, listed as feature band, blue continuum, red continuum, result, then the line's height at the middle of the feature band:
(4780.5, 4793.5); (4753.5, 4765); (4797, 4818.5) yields 0.7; 16.7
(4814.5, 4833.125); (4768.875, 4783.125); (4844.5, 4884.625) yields 0.0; 16.3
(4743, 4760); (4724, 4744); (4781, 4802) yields -0.6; 16.6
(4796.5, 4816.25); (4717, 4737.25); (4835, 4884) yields -1.8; 16.1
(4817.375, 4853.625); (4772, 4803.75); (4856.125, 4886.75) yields -1.2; 16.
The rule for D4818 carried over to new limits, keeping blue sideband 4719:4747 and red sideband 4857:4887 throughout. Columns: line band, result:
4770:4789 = -1.0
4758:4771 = 0.8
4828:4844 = -1.6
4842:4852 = -0.7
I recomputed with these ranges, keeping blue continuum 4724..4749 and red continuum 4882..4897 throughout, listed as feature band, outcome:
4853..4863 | 0.8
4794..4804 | -1.3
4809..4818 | 0.4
